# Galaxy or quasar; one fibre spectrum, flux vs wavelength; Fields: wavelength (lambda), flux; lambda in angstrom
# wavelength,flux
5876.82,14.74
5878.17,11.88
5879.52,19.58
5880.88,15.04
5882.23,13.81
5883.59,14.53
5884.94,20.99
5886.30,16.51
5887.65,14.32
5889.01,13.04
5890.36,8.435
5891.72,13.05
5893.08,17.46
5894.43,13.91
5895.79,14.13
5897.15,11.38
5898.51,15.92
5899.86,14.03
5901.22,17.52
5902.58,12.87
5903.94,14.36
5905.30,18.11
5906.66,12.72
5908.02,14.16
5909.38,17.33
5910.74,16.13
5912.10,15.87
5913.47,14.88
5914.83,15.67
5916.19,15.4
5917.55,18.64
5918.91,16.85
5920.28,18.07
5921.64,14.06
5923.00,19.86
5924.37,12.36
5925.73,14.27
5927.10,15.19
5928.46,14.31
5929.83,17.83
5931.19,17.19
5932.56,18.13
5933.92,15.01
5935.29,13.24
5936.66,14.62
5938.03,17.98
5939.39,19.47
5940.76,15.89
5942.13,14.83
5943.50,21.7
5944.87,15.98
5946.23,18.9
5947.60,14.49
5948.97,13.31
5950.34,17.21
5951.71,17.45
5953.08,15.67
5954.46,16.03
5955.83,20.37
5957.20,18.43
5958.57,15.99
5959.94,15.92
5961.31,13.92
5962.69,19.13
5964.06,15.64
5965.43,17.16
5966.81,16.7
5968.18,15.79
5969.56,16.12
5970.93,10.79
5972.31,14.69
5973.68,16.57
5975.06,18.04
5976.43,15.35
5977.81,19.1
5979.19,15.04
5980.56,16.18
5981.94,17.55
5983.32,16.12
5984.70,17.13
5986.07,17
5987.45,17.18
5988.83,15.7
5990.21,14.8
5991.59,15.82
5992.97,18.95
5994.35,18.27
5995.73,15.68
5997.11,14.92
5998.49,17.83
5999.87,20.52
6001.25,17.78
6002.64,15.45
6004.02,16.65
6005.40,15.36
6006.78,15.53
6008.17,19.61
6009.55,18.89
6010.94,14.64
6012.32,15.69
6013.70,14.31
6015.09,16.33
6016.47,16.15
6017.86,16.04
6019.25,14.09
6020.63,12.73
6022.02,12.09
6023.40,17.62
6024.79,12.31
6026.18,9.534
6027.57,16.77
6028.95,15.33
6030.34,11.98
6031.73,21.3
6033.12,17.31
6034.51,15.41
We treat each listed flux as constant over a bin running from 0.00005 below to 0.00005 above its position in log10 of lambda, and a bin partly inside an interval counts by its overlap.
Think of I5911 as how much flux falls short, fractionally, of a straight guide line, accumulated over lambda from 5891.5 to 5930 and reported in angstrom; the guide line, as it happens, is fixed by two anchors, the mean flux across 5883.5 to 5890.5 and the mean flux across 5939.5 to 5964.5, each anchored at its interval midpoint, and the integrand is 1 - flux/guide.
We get 0.87 angstrom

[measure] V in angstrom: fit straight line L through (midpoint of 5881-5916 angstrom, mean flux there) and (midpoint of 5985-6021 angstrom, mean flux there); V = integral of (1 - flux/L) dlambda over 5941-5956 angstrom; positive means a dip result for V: -1.1 angstrom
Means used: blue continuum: 14.9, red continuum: 16.4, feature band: 16.8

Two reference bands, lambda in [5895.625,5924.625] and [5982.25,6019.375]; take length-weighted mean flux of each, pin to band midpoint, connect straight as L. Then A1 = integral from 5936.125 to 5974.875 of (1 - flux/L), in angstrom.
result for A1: -1.0 angstrom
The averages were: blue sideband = 15.5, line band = 16.5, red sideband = 16.6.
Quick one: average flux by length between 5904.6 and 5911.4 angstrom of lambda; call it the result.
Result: 15.7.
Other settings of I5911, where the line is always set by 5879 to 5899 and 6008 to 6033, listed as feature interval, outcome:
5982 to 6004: -2.5 angstrom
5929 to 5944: -1.9 angstrom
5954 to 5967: -1.7 angstrom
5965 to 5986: -1.5 angstrom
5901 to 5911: -0.3 angstrom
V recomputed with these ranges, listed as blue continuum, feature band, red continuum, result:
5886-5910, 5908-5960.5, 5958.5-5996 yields -3.97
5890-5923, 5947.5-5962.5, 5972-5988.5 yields -0.22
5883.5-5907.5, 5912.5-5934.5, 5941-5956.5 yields -0.43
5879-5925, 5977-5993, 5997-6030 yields -1.08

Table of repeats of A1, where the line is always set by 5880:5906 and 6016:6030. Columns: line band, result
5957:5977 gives -2.1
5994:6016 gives -3.8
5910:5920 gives -1.1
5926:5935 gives -0.9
